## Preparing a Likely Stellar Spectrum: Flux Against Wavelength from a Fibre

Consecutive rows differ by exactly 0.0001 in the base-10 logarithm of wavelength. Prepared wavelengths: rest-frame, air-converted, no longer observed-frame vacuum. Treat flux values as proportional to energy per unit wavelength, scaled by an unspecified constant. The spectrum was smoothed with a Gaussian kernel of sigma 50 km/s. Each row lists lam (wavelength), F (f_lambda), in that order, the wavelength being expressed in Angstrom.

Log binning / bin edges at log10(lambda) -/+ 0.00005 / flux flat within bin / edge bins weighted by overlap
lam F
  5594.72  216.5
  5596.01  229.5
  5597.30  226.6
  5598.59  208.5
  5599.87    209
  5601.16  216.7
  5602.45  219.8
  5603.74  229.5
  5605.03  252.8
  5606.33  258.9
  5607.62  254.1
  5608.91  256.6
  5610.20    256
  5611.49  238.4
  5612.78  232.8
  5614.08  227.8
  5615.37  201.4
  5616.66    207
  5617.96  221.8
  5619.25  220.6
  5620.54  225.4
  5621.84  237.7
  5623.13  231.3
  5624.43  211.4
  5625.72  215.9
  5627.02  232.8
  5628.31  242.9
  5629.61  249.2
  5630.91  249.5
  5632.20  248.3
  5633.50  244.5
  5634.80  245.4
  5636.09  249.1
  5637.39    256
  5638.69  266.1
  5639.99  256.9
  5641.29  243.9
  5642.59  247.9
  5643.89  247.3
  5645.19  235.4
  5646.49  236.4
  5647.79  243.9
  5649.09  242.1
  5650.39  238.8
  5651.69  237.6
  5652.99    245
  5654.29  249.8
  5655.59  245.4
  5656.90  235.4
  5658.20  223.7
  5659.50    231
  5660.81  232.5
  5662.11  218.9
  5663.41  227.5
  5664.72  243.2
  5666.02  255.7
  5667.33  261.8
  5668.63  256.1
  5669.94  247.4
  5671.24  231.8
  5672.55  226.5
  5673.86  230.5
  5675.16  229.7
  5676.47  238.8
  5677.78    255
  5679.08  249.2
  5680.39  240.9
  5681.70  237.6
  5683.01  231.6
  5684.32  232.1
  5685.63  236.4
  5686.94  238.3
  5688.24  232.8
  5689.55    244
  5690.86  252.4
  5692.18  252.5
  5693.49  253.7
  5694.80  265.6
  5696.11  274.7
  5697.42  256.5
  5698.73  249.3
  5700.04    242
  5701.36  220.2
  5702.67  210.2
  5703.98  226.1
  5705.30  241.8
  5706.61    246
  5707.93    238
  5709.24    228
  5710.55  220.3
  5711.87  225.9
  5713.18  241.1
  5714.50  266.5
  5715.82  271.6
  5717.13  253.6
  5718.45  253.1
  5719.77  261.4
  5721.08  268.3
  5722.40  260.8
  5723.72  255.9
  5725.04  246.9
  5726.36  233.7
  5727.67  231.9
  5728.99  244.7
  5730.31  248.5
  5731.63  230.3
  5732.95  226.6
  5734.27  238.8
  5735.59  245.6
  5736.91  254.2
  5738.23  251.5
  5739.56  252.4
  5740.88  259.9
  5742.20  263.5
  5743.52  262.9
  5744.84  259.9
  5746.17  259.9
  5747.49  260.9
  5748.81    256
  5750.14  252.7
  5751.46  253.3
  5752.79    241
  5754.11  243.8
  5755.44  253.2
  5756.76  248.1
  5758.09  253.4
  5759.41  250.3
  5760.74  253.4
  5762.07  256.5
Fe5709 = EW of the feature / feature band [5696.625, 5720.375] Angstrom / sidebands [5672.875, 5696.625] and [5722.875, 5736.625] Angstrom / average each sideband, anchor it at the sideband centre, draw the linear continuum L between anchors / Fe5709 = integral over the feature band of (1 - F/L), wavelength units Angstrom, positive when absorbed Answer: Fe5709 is 0.04 Angstrom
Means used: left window 244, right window 241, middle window 242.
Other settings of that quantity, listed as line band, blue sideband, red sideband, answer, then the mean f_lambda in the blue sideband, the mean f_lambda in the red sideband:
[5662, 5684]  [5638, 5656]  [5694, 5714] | 0.20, 246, 239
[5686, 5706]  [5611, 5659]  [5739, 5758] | 0.23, 237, 255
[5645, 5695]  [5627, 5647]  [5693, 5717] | 1.01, 247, 243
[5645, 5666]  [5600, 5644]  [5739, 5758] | 0.43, 238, 255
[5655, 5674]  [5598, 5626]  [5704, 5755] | -0.02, 229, 248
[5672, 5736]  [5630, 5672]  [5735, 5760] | 1.60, 244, 254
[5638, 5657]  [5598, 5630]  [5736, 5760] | -0.71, 230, 254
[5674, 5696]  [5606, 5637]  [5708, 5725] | 0.15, 236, 250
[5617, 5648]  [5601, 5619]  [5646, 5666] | -0.52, 234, 237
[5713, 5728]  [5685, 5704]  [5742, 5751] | -0.17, 244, 259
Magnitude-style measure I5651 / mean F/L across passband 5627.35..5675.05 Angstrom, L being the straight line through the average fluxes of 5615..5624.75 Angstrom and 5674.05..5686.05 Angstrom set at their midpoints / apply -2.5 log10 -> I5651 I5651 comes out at -0.06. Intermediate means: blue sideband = 220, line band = 243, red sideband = 239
